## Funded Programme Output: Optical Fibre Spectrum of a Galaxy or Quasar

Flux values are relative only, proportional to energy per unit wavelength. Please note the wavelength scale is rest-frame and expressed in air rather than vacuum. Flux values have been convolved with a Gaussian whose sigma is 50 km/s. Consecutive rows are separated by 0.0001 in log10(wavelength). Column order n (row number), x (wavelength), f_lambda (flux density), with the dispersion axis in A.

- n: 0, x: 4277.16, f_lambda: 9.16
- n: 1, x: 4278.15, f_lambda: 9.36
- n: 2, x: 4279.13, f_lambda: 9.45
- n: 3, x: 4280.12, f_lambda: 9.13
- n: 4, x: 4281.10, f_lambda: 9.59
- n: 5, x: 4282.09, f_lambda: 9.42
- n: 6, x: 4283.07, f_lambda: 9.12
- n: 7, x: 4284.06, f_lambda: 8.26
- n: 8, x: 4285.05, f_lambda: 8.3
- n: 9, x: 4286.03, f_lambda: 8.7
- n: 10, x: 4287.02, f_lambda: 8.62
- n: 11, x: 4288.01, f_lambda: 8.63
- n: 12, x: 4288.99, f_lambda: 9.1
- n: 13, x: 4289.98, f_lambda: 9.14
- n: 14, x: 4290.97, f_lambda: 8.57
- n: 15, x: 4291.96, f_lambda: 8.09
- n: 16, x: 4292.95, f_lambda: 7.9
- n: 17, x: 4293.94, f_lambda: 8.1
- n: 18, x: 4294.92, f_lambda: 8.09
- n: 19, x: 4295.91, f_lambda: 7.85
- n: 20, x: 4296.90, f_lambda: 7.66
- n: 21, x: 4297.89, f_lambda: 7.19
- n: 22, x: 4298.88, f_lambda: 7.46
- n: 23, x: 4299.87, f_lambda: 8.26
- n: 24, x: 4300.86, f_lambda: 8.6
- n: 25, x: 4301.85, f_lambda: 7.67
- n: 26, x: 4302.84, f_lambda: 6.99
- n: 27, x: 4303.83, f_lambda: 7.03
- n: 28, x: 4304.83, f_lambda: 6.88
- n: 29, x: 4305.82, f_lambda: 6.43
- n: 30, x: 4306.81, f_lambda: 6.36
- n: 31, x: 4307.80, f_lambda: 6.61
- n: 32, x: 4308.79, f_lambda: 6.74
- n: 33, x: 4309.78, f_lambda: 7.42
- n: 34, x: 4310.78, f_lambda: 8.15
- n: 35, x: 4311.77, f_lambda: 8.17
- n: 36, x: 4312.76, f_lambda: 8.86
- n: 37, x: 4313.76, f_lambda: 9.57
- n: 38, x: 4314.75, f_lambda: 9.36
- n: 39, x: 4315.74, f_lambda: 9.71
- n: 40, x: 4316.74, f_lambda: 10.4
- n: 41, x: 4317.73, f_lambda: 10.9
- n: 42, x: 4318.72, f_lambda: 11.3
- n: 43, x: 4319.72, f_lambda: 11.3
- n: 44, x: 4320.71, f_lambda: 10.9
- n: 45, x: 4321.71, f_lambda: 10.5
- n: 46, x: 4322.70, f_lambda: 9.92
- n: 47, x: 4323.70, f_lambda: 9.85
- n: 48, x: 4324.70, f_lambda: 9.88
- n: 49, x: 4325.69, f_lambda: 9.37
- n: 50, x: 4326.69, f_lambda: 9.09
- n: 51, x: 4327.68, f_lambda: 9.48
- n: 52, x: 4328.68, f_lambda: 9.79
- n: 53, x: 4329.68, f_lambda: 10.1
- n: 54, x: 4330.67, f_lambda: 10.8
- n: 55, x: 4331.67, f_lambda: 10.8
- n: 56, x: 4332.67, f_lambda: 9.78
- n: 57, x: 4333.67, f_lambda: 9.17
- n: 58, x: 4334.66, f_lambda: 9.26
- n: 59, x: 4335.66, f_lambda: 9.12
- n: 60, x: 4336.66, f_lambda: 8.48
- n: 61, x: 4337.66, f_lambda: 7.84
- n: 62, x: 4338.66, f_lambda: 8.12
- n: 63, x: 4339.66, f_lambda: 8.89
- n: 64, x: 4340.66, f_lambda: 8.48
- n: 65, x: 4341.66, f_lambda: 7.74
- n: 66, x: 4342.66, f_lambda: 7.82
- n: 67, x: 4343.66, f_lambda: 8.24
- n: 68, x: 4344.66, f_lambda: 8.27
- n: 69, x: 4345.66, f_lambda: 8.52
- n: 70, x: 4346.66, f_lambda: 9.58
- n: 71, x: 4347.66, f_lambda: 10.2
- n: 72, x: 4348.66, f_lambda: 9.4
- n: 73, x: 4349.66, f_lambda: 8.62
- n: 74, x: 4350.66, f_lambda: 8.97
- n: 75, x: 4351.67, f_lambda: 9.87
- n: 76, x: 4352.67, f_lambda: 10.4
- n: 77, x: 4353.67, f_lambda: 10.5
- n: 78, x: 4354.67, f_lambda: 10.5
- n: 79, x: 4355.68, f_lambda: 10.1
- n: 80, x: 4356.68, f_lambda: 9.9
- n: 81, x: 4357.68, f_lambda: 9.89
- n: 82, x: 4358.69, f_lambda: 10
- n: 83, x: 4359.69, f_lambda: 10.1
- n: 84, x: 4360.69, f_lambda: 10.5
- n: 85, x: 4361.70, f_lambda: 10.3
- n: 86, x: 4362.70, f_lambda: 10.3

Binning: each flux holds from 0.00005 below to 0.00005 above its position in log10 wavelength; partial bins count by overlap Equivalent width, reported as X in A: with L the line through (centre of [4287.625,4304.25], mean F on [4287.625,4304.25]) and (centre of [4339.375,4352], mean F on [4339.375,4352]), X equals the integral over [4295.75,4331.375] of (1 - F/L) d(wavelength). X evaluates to -2.1 A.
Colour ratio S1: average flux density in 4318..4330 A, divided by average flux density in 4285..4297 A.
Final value 1.2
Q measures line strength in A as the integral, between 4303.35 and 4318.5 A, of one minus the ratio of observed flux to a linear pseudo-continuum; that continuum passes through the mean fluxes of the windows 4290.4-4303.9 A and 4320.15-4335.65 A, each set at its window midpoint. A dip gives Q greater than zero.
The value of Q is 0.99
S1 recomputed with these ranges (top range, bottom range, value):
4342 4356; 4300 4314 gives 1.24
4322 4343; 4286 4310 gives 1.19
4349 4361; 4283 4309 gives 1.26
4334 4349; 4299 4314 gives 1.15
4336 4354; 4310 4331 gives 0.90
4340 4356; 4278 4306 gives 1.11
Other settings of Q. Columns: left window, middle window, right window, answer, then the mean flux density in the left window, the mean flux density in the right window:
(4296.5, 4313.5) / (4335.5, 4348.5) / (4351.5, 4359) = 1.22 A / 7.47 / 10.2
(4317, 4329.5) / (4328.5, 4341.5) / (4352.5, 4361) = 1.24 A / 10.2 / 10.2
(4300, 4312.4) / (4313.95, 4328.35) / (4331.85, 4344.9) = -4.05 A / 7.3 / 8.61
